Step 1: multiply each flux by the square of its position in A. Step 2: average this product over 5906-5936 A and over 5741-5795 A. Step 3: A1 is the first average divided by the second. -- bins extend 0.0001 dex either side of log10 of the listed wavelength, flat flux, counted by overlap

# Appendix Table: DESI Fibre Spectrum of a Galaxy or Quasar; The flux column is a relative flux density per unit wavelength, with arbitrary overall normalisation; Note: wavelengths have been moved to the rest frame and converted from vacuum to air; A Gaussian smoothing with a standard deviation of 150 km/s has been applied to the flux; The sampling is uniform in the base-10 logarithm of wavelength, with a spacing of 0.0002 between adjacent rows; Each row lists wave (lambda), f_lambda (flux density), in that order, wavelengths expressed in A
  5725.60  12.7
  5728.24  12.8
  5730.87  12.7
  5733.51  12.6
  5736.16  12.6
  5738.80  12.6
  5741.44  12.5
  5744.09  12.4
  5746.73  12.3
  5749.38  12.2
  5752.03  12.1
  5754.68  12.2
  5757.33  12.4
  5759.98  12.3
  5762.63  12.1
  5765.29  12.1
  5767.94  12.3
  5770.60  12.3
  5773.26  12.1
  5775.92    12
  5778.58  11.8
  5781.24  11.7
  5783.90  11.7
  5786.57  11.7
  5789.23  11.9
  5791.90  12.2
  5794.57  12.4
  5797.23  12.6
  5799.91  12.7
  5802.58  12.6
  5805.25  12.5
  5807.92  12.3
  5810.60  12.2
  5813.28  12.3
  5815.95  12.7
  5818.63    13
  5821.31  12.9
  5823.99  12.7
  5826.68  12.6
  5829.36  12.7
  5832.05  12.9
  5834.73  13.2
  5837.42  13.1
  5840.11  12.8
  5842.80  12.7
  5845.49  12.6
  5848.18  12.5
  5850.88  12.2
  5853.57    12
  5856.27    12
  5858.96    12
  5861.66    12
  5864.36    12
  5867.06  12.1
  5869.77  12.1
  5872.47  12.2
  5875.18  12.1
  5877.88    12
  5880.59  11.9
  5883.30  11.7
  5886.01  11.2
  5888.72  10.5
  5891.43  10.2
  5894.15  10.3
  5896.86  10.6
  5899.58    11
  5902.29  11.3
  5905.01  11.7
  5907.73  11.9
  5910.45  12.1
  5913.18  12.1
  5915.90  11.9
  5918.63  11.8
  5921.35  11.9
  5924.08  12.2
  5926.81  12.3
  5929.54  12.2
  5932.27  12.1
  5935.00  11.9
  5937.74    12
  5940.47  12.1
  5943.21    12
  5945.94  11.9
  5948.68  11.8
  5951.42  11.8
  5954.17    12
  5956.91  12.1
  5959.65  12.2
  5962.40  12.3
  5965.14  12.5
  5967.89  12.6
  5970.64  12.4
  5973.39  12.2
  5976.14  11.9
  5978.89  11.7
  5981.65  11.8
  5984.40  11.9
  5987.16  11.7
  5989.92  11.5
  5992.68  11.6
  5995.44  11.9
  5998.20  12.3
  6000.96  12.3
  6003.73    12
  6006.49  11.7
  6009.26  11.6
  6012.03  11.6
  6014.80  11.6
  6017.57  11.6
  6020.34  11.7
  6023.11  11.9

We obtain 1.05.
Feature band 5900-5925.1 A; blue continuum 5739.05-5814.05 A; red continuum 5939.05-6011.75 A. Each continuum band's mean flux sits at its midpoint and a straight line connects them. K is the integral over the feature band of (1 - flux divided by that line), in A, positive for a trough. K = 0.5 A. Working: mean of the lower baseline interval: 12.2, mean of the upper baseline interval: 12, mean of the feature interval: 11.8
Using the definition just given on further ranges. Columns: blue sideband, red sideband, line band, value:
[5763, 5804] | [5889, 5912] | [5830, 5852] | -2.11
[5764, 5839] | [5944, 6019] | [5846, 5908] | 2.92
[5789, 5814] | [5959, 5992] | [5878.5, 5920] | 2.84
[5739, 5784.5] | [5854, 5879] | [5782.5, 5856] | -2.40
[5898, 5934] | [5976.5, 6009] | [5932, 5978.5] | -0.93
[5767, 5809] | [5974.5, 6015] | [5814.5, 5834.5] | -1.15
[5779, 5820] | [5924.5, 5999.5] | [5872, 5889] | 0.64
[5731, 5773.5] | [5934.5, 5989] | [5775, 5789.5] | 0.59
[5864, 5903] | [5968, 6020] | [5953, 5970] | -0.82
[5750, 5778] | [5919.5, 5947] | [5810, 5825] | -0.63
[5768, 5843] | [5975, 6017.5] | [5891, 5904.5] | 1.50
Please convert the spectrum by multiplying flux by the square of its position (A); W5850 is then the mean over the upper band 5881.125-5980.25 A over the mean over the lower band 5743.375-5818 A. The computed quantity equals 1.0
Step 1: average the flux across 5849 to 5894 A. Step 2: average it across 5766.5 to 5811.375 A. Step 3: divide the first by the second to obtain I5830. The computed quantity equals 0.96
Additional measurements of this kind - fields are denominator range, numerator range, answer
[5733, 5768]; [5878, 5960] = 0.95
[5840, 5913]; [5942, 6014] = 1.02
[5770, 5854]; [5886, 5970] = 0.95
